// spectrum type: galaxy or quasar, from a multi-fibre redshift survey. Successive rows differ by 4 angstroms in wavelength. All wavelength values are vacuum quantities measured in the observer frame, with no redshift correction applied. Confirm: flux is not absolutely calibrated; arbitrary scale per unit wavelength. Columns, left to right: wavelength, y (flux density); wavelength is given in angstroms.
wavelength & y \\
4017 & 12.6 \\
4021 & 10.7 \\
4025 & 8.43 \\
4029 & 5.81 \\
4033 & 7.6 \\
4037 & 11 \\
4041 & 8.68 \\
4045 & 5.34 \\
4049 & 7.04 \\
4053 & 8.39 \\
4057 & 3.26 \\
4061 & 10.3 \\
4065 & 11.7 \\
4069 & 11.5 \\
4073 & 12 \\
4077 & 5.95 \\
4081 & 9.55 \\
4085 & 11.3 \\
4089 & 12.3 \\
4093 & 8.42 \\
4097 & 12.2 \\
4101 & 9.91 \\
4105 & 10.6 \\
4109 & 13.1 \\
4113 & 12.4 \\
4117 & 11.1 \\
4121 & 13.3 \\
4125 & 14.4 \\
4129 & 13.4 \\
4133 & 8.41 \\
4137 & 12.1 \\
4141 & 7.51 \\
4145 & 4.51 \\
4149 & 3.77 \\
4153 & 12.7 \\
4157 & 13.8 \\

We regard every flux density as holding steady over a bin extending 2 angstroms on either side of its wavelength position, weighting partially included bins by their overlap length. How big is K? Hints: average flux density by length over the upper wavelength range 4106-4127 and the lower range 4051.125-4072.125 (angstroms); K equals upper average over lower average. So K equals 1.39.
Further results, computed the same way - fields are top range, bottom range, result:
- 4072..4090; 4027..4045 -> 1.26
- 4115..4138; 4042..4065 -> 1.65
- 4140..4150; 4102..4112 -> 0.44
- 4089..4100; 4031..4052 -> 1.34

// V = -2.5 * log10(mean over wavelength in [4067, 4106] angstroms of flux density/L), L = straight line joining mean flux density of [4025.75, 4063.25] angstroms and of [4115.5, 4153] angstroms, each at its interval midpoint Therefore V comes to -0.19 mag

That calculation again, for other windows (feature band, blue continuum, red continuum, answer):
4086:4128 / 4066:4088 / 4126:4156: -0.206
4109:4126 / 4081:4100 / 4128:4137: -0.172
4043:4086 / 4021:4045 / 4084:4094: 0.127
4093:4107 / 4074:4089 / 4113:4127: 0.059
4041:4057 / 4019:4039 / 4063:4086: 0.369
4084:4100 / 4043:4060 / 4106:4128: -0.073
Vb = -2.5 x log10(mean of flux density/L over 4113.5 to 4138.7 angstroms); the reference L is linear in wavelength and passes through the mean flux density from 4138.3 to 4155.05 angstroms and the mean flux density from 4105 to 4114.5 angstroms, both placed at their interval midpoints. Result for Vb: -0.20 mag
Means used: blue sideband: 12.3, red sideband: 7.35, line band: 12.1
